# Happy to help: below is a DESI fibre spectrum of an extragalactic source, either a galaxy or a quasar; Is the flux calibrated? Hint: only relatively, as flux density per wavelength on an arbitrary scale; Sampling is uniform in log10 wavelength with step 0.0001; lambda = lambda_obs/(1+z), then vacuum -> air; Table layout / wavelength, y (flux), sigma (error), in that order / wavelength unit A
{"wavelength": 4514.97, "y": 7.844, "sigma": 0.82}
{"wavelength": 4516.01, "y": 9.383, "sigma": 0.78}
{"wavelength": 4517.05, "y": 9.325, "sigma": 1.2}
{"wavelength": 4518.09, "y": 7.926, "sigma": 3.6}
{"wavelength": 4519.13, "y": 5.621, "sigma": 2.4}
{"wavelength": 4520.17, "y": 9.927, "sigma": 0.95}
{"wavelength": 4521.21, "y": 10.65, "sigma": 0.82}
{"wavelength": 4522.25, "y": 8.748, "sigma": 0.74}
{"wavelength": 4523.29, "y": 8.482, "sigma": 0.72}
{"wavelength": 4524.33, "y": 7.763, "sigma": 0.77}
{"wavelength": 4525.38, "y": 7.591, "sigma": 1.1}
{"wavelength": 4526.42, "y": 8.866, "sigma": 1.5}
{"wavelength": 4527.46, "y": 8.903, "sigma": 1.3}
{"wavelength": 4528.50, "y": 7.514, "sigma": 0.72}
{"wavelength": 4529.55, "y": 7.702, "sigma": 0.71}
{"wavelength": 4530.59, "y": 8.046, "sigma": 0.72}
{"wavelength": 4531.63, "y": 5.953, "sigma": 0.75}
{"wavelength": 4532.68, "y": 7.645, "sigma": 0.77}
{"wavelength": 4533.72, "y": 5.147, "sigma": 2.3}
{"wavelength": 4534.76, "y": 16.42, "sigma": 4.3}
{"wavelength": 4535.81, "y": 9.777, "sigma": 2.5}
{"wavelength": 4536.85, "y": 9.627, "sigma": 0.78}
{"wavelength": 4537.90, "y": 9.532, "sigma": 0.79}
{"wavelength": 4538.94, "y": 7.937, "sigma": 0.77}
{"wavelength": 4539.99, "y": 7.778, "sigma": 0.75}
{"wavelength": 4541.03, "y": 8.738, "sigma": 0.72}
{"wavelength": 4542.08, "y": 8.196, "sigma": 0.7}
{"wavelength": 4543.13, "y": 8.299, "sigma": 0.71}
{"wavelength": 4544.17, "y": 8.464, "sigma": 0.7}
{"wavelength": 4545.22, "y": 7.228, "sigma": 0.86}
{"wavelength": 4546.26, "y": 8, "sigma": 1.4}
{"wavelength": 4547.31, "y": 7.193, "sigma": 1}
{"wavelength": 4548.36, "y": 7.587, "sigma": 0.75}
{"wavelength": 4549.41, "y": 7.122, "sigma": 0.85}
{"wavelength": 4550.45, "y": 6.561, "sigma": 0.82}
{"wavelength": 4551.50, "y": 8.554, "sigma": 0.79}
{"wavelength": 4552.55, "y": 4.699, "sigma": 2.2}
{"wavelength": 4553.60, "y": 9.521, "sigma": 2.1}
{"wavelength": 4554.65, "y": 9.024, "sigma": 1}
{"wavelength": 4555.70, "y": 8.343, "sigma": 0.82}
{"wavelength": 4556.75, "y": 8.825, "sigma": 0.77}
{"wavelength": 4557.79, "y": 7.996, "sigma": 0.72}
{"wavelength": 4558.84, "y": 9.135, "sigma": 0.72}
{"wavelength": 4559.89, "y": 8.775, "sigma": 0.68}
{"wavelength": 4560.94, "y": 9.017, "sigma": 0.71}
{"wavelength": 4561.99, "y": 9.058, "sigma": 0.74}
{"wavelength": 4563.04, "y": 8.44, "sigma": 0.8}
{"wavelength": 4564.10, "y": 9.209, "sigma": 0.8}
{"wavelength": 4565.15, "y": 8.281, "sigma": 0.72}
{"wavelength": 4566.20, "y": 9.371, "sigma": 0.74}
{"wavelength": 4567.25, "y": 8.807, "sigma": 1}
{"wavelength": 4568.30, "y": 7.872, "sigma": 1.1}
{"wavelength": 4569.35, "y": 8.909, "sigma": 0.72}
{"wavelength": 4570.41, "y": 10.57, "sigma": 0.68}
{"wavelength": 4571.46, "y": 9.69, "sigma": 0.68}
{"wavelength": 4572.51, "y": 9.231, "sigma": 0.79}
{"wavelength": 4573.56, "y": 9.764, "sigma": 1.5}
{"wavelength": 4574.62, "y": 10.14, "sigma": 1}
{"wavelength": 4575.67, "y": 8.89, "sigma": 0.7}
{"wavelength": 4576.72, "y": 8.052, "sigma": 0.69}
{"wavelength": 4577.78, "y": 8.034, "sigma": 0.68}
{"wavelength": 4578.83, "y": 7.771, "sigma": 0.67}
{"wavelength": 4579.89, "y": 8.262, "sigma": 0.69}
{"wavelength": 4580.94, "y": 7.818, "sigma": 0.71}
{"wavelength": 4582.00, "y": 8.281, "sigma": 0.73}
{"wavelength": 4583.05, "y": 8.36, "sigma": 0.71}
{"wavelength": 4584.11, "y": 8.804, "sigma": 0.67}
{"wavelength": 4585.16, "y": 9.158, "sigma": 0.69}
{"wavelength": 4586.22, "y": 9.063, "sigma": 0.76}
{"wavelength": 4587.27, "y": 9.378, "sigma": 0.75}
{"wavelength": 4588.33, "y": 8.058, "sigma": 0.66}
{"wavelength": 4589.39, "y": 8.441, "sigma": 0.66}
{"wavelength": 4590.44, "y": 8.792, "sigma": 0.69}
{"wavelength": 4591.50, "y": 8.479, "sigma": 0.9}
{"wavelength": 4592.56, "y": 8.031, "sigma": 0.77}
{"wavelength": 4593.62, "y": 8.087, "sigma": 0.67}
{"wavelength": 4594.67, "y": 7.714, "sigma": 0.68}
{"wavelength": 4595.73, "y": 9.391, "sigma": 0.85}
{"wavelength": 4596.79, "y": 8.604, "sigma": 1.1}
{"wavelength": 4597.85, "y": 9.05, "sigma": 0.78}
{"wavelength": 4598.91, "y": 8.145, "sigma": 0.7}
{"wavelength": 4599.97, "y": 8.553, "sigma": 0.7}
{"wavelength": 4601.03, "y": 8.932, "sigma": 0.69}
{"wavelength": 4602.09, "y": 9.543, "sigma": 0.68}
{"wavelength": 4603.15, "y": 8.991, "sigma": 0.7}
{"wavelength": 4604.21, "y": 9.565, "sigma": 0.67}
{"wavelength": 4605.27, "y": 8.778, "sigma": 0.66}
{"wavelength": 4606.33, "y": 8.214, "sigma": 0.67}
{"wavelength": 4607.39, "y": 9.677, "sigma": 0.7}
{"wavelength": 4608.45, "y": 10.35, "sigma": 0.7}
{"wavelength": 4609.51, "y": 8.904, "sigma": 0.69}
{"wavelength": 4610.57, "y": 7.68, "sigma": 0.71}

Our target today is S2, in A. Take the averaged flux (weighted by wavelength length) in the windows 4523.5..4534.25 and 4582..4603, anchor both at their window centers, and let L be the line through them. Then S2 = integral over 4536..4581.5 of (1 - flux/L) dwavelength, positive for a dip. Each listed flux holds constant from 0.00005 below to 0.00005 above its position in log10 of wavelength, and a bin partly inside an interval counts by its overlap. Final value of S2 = -2.3 A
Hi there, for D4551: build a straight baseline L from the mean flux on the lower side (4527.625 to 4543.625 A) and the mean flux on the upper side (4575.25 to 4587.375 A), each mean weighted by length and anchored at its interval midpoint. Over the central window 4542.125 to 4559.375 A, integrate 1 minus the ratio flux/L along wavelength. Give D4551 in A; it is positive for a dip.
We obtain 1.2 A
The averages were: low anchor 8.56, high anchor 8.46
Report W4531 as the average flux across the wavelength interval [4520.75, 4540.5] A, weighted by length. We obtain 8.63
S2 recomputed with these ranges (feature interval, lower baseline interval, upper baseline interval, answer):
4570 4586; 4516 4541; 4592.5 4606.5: -0.31 A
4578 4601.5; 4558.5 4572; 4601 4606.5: 1.41 A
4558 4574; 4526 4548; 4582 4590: -0.83 A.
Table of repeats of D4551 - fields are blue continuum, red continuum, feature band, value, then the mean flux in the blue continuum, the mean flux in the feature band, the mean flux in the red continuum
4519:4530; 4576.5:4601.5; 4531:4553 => 0.8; 8.44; 8.13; 8.47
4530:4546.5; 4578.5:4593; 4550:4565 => 0.3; 8.56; 8.37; 8.49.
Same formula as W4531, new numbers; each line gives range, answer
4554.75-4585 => 8.78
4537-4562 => 8.15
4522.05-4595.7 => 8.48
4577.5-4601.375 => 8.49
